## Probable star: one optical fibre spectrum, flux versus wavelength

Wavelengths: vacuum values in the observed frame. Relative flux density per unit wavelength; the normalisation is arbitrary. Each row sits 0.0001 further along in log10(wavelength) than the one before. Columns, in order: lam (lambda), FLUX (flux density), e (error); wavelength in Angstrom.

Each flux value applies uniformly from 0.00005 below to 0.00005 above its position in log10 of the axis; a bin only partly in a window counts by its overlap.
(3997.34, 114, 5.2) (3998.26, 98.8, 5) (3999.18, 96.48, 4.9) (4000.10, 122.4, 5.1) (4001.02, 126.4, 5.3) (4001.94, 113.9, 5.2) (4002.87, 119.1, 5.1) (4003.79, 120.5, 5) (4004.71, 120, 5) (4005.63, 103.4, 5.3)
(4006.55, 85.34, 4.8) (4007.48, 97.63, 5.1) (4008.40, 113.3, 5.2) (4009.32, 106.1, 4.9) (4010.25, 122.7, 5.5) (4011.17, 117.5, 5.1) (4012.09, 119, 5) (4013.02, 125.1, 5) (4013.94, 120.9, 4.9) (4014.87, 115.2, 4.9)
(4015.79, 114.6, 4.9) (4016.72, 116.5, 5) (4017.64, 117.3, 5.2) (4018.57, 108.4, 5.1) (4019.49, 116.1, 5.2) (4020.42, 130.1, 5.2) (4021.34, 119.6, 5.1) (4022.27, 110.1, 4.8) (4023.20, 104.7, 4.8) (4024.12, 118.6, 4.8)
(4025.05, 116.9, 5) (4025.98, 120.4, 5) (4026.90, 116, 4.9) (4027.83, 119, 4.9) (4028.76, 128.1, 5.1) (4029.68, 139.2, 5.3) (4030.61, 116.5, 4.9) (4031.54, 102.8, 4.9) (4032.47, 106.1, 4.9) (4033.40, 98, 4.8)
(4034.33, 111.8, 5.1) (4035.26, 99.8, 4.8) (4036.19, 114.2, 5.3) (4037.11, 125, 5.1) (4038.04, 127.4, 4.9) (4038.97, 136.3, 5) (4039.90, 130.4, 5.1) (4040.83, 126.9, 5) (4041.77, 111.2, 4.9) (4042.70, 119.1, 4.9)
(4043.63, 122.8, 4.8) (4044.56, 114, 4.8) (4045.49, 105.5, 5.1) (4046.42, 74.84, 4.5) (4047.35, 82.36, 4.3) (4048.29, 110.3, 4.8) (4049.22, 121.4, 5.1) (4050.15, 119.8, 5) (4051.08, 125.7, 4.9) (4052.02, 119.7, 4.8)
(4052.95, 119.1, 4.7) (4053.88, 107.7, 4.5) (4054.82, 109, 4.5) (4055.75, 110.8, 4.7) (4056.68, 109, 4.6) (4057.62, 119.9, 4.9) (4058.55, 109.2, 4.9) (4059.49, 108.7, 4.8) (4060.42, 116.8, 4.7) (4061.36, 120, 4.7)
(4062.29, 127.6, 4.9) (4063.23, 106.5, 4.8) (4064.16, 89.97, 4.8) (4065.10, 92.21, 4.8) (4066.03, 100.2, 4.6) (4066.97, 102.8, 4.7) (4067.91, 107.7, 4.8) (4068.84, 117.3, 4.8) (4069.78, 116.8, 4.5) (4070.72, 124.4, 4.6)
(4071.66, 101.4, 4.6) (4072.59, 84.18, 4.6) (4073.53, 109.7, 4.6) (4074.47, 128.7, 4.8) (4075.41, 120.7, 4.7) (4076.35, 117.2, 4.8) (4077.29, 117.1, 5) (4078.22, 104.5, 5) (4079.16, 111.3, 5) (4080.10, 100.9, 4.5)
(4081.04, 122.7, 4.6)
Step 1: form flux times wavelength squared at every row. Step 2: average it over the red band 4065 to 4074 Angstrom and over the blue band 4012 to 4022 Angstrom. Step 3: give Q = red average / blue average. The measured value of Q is 0.92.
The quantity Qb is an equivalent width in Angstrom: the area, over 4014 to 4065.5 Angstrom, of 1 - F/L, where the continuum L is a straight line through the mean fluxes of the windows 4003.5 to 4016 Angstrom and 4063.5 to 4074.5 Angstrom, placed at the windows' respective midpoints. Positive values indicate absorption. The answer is -2.4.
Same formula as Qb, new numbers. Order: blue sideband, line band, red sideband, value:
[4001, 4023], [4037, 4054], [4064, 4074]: -1.1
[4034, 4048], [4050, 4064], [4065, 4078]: -0.3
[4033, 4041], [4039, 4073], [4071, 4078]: 1.2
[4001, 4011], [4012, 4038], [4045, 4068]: -1.4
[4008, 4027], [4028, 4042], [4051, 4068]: -0.5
